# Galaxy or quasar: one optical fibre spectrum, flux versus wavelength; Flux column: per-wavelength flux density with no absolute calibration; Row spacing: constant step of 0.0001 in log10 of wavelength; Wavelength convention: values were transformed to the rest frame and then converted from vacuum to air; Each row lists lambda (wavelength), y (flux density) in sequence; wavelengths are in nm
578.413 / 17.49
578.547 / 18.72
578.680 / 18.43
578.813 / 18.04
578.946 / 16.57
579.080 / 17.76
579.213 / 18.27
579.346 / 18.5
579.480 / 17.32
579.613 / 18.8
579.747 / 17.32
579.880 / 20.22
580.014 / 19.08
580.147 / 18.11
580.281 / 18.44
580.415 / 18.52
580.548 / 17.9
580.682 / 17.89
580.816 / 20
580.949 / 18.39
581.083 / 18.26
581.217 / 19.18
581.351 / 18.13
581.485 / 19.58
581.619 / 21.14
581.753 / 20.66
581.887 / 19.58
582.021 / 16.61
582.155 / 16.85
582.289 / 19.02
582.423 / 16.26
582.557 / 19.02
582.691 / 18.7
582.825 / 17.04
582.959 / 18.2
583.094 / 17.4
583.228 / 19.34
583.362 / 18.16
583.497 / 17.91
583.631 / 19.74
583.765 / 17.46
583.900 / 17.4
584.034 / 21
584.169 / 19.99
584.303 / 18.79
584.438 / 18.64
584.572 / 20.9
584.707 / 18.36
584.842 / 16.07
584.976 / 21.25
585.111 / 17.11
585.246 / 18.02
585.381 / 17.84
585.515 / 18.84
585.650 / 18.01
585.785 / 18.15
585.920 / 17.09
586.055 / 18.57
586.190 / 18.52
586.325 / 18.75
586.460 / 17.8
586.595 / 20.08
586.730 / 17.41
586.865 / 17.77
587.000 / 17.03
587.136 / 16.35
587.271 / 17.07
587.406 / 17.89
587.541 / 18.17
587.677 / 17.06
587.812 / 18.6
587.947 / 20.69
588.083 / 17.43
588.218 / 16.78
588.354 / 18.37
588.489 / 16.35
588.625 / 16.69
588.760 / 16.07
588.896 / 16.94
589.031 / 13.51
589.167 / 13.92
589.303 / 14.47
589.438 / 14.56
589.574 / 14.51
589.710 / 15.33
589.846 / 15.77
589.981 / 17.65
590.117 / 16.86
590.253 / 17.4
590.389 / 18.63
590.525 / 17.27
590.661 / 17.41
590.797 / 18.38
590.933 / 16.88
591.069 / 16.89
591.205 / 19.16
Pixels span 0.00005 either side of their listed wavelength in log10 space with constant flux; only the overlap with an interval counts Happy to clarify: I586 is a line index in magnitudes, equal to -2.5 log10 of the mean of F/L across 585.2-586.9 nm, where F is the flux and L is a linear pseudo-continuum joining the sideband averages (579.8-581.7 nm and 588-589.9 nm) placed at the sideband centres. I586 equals -0.08 mag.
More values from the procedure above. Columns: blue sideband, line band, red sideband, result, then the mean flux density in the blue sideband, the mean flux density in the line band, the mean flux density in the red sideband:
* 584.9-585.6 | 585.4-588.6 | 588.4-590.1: -0.042 mag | 18.6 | 17.9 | 15.6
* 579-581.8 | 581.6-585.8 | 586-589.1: -0.021 mag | 18.7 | 18.5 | 17.6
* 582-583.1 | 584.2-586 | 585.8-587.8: -0.037 mag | 17.7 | 18.4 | 17.9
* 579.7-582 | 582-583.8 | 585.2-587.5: 0.032 mag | 18.9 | 18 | 18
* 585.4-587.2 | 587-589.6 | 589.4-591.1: 0.048 mag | 18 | 16.6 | 16.8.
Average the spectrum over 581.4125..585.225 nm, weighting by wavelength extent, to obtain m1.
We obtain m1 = 18.6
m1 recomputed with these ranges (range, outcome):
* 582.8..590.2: 17.6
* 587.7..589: 17.4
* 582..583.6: 18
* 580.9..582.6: 18.7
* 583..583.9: 18.2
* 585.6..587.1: 18.1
